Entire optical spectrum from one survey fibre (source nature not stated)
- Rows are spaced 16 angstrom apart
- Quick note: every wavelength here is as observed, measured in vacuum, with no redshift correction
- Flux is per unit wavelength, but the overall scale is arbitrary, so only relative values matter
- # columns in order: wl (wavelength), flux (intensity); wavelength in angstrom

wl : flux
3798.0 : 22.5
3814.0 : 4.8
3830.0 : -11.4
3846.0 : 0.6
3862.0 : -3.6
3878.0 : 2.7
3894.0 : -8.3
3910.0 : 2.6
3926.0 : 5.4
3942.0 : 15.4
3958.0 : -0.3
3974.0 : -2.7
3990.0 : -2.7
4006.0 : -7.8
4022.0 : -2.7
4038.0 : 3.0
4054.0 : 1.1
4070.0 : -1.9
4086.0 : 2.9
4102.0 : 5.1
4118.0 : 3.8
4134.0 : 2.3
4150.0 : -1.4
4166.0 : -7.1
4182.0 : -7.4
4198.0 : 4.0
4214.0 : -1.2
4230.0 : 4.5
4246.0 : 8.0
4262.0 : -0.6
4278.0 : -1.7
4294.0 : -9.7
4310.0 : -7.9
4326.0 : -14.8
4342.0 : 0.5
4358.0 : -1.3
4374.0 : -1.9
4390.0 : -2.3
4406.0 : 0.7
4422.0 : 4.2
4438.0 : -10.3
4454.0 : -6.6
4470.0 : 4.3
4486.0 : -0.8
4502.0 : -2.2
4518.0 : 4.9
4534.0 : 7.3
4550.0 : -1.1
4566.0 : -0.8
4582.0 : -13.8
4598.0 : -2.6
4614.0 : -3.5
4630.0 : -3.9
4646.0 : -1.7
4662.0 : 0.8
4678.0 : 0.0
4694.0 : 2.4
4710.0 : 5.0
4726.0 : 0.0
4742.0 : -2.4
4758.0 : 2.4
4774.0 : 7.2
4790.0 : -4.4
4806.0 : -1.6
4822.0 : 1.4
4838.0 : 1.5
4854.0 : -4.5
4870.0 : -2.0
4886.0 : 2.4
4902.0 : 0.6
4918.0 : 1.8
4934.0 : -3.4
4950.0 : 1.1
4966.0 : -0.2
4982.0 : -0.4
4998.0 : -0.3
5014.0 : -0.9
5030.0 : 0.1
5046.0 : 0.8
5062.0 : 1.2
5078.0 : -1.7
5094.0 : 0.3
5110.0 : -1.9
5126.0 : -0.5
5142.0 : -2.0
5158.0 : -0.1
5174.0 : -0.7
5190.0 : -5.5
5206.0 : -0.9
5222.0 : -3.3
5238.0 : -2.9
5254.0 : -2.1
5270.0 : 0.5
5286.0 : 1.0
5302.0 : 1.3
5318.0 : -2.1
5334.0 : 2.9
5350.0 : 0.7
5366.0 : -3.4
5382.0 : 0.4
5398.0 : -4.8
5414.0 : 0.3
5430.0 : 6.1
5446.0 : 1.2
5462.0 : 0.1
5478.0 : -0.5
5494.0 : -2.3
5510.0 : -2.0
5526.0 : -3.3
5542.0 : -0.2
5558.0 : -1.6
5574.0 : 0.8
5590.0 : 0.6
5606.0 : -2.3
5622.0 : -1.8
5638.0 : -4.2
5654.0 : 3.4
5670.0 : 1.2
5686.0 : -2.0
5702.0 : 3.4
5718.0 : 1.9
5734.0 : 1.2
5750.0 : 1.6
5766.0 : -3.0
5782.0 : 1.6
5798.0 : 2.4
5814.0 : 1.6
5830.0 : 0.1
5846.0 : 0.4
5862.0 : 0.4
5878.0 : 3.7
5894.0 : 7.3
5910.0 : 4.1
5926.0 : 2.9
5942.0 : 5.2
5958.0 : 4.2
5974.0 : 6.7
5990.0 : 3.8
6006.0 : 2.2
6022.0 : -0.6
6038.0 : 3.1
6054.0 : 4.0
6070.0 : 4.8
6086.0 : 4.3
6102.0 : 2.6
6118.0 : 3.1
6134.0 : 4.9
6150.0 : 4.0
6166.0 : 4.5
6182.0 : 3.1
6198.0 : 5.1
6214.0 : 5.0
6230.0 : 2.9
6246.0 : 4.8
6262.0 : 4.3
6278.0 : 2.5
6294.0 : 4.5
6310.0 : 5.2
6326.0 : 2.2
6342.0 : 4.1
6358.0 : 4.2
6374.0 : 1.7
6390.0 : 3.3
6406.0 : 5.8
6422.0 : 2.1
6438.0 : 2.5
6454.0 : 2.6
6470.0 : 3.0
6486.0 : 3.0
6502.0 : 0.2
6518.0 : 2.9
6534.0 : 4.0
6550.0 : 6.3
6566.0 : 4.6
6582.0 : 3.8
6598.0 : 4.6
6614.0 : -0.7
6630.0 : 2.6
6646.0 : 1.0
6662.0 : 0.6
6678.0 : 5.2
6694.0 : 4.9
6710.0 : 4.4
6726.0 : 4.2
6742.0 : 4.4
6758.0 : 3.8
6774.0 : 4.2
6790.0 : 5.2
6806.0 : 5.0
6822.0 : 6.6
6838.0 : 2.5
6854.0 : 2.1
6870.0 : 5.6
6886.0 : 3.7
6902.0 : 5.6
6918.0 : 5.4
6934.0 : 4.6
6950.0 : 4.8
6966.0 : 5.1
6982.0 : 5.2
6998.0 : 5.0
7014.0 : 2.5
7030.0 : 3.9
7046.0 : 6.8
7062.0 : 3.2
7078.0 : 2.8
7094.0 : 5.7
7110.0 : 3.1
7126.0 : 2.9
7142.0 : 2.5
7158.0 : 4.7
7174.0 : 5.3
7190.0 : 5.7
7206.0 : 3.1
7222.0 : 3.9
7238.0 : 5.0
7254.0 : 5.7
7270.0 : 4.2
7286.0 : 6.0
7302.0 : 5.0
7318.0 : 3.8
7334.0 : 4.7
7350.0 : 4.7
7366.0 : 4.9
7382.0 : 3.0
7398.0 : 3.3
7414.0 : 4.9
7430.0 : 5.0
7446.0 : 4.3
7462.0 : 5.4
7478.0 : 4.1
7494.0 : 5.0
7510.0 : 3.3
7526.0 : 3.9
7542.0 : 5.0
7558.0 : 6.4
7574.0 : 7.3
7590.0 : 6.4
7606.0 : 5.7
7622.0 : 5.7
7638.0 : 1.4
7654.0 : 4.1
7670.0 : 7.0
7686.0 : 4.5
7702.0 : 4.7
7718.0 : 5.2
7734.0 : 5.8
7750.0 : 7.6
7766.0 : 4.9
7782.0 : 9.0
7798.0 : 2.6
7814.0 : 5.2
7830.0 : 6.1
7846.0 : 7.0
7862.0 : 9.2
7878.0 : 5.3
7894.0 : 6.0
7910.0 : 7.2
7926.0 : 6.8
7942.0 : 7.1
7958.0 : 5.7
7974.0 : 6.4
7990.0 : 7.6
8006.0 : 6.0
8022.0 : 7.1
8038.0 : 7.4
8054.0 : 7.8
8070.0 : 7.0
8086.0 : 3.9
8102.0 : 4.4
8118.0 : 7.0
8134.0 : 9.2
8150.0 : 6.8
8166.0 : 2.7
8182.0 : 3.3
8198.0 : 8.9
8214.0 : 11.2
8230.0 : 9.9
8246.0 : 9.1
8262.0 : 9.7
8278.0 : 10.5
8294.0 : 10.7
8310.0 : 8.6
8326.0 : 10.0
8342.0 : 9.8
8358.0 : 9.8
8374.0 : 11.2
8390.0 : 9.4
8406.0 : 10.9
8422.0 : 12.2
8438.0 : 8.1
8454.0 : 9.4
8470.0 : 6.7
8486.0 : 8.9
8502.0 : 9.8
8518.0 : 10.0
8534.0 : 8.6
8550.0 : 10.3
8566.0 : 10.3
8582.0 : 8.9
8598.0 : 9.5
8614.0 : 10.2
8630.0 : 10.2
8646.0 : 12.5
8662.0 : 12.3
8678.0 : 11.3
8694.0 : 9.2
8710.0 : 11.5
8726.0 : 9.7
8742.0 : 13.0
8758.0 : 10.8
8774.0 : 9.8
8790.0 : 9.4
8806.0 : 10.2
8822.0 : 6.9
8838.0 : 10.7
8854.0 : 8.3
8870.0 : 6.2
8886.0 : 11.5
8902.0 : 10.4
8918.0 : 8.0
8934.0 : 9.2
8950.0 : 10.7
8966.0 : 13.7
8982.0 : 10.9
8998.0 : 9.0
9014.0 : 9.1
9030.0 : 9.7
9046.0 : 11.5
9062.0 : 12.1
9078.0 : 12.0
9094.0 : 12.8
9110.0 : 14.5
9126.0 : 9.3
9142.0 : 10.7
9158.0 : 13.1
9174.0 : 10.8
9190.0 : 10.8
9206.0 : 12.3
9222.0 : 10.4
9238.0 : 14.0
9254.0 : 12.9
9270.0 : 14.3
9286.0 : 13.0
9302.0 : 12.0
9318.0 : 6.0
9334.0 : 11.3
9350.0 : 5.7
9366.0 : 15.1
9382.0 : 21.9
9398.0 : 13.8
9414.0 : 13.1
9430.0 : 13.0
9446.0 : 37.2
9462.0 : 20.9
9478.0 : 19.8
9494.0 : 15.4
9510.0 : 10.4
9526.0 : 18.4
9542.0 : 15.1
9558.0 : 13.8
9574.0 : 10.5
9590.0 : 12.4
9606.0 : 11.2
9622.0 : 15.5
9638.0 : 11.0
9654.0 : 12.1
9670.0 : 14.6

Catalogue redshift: 1.057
